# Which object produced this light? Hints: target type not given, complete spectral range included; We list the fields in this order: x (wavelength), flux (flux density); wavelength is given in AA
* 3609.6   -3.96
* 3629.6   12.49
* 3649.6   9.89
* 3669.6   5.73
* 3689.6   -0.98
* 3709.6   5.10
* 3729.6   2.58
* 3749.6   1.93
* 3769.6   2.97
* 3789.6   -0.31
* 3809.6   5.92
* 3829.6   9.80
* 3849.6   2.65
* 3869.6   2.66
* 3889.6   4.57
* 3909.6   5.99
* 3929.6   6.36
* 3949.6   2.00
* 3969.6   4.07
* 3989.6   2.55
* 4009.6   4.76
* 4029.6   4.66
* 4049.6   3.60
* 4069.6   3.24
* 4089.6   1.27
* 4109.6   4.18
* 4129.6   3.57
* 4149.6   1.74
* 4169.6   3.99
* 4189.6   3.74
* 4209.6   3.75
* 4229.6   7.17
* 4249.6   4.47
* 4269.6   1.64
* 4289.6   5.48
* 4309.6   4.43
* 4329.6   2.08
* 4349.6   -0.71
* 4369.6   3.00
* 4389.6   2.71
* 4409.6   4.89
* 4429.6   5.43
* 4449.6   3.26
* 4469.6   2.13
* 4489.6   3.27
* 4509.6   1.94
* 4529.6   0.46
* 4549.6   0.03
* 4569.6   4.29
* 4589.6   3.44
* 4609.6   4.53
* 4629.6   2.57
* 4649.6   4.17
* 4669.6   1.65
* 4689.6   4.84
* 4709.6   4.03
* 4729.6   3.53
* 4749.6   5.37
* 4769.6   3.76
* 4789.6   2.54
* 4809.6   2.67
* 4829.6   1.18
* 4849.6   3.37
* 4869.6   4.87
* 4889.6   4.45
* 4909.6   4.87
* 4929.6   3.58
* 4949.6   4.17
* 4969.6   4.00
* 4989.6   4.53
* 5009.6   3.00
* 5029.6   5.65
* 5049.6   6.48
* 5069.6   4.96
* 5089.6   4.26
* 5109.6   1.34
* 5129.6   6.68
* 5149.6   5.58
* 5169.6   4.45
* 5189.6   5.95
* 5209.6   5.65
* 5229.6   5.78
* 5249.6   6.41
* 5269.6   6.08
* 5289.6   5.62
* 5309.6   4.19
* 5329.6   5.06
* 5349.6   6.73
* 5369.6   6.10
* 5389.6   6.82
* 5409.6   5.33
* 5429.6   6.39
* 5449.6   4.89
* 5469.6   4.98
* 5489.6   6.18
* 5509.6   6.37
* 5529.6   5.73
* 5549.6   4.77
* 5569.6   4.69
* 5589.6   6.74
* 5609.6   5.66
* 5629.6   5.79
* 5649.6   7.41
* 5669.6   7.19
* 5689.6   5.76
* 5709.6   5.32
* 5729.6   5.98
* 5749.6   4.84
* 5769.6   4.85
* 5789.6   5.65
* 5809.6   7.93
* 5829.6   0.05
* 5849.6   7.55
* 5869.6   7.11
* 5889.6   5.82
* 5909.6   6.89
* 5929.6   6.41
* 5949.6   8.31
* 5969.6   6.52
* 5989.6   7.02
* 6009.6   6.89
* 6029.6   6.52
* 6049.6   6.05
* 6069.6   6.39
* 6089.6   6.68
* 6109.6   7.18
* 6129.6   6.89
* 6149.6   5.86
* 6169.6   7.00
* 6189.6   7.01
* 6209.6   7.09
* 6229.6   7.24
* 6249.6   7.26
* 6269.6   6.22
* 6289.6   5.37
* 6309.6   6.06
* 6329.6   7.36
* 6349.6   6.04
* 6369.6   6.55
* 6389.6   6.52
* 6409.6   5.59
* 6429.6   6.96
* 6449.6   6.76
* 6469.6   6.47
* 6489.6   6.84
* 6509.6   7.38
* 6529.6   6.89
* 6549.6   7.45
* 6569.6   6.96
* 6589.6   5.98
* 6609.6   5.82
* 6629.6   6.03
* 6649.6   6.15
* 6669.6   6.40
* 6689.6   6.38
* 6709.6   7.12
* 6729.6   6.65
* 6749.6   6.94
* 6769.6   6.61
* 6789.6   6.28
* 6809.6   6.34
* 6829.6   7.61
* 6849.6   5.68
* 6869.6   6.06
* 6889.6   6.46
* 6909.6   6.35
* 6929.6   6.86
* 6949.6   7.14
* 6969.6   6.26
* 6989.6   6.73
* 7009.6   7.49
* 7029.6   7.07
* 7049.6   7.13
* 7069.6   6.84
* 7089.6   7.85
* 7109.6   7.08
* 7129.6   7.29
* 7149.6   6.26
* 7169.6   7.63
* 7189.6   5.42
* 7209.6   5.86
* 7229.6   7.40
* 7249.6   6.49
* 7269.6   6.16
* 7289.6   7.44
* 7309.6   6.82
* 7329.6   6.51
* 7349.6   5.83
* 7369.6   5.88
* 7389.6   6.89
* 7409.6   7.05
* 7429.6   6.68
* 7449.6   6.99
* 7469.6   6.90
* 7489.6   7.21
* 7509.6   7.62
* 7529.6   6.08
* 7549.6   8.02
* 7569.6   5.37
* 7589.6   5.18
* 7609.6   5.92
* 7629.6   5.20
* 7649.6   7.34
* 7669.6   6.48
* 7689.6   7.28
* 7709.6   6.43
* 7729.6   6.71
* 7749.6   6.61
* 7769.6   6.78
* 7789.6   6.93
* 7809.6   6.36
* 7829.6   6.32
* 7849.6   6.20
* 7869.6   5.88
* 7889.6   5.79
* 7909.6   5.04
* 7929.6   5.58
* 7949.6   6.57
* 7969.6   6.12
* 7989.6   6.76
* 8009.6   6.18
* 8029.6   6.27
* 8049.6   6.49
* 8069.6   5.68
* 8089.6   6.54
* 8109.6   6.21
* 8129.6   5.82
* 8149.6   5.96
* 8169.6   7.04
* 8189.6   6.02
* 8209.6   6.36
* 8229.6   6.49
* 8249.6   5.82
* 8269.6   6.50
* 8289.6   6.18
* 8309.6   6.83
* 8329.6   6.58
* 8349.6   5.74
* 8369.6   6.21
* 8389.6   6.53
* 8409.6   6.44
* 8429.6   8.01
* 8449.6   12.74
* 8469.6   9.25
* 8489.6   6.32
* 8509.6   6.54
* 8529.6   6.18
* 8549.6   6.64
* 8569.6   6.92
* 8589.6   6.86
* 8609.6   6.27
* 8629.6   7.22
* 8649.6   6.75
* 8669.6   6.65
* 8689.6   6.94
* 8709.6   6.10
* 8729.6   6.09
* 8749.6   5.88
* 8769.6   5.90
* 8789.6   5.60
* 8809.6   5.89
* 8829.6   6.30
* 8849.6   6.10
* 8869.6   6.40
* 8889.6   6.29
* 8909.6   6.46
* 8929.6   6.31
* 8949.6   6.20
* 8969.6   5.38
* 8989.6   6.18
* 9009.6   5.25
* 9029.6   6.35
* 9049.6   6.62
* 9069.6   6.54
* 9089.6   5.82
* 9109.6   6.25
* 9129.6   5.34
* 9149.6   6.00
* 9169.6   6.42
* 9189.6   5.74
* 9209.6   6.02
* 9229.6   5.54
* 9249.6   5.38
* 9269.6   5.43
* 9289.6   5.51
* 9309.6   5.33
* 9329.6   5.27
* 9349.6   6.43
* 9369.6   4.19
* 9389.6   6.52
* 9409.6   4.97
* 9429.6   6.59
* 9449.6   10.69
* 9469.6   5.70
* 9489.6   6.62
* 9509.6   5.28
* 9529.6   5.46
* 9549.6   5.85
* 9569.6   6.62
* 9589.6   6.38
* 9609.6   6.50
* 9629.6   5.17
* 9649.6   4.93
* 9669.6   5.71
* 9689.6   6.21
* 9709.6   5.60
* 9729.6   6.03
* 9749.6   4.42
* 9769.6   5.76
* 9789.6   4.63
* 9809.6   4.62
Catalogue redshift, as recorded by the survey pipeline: 0.29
